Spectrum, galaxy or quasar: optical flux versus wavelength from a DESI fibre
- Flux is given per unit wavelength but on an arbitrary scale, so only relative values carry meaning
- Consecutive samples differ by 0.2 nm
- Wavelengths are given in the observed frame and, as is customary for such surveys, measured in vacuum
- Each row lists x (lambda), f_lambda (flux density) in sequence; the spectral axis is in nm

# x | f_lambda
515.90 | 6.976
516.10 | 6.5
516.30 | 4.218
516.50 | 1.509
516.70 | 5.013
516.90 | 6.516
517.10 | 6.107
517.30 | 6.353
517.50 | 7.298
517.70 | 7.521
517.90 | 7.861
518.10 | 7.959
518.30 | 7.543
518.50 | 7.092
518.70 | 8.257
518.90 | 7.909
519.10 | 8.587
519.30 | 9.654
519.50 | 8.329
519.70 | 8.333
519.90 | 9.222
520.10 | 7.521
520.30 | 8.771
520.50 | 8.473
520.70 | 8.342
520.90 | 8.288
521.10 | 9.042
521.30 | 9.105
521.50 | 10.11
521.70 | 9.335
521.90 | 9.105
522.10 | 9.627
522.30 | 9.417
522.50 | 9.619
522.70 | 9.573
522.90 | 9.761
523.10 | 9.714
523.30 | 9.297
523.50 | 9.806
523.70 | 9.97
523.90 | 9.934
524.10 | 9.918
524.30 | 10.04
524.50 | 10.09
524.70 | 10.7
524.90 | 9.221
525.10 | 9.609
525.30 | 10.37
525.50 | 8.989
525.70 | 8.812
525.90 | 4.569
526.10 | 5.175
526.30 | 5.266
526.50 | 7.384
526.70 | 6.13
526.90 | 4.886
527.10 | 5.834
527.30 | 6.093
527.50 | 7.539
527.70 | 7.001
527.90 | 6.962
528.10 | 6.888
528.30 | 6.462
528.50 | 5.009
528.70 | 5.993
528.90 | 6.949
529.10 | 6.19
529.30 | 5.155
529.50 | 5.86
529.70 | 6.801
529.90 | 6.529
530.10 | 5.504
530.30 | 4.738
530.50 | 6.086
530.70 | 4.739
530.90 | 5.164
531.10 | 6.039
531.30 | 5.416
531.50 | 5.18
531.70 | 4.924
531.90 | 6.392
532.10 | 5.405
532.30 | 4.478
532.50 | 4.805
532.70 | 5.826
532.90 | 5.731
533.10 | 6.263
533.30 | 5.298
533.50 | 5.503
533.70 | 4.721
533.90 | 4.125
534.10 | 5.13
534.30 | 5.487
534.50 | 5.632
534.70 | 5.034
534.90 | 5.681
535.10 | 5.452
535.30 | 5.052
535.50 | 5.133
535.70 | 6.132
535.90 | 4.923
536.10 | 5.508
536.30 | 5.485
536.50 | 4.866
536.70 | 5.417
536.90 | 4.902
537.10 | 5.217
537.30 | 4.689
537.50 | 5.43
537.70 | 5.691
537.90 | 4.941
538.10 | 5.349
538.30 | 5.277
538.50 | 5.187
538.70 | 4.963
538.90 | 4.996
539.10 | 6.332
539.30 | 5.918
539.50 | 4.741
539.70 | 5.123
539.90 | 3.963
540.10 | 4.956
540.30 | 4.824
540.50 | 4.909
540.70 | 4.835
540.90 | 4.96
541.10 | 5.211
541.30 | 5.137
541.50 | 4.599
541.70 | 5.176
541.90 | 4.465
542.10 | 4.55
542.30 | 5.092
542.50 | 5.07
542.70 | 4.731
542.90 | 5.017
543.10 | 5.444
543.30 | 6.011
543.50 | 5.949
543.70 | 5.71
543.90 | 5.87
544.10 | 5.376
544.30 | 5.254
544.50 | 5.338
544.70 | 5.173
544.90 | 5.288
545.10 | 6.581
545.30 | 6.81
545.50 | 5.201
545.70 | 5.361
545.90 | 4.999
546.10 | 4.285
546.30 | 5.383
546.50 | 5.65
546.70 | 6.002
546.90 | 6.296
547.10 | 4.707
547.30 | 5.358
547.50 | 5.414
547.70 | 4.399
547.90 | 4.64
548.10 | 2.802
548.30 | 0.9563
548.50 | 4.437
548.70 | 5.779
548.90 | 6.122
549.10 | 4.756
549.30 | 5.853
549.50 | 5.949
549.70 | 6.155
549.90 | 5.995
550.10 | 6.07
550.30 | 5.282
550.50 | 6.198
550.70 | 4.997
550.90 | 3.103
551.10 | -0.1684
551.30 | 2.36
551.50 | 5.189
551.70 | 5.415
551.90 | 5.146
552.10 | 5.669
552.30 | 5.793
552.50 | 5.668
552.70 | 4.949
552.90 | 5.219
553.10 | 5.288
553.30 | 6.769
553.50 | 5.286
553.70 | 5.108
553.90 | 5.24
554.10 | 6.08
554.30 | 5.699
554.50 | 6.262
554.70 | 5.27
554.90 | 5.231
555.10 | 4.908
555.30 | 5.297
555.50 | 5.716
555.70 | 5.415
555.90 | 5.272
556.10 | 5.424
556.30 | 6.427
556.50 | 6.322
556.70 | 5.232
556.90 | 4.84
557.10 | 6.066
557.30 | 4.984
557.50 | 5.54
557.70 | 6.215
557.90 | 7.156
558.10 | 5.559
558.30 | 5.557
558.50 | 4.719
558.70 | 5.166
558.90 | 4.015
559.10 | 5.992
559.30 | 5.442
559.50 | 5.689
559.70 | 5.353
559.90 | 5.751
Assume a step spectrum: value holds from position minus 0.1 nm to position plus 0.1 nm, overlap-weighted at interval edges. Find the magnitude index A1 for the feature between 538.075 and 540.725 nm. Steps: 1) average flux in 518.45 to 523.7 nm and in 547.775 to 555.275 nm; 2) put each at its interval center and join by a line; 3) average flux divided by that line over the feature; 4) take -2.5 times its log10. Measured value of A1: 0.28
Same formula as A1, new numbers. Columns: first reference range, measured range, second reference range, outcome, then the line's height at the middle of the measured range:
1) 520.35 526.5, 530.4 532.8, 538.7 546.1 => 0.35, 7.38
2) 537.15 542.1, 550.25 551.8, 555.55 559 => 0.32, 5.36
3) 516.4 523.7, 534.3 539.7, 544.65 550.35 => 0.20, 6.38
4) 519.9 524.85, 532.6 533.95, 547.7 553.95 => 0.38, 7.67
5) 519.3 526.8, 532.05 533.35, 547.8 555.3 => 0.36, 7.55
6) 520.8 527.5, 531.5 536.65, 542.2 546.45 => 0.30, 7.05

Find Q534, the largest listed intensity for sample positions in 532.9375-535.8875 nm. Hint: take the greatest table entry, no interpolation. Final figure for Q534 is 6.263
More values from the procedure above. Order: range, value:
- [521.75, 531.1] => 10.7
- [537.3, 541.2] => 6.332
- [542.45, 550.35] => 6.81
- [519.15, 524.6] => 10.11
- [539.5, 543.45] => 6.011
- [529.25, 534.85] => 6.801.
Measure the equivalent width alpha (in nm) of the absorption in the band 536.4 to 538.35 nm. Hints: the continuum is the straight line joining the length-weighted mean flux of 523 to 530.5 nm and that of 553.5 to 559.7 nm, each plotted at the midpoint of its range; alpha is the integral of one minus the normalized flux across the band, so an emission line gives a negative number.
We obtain 0.45 nm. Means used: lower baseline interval 7.42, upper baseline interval 5.52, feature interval 5.18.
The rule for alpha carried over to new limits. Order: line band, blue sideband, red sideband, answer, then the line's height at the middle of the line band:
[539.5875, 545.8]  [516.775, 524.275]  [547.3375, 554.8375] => 0.79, 6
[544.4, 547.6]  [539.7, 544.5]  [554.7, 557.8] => -0.17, 5.21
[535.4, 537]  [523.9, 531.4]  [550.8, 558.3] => 0.27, 6.39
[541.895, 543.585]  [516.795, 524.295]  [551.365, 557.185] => 0.36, 6.58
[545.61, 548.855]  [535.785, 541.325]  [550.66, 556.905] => 0.22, 5.14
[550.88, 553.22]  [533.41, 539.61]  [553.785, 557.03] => 0.41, 5.49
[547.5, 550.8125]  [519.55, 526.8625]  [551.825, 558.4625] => 0.62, 6.19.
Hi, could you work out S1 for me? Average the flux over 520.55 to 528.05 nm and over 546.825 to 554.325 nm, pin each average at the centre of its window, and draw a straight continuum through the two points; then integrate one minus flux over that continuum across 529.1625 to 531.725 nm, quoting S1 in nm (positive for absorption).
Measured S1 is 0.70 nm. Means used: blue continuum 8.49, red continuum 4.99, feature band 5.58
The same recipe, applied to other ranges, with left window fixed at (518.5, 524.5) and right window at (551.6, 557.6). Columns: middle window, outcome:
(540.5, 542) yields 0.443 nm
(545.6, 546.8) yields 0.215 nm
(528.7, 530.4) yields 0.470 nm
